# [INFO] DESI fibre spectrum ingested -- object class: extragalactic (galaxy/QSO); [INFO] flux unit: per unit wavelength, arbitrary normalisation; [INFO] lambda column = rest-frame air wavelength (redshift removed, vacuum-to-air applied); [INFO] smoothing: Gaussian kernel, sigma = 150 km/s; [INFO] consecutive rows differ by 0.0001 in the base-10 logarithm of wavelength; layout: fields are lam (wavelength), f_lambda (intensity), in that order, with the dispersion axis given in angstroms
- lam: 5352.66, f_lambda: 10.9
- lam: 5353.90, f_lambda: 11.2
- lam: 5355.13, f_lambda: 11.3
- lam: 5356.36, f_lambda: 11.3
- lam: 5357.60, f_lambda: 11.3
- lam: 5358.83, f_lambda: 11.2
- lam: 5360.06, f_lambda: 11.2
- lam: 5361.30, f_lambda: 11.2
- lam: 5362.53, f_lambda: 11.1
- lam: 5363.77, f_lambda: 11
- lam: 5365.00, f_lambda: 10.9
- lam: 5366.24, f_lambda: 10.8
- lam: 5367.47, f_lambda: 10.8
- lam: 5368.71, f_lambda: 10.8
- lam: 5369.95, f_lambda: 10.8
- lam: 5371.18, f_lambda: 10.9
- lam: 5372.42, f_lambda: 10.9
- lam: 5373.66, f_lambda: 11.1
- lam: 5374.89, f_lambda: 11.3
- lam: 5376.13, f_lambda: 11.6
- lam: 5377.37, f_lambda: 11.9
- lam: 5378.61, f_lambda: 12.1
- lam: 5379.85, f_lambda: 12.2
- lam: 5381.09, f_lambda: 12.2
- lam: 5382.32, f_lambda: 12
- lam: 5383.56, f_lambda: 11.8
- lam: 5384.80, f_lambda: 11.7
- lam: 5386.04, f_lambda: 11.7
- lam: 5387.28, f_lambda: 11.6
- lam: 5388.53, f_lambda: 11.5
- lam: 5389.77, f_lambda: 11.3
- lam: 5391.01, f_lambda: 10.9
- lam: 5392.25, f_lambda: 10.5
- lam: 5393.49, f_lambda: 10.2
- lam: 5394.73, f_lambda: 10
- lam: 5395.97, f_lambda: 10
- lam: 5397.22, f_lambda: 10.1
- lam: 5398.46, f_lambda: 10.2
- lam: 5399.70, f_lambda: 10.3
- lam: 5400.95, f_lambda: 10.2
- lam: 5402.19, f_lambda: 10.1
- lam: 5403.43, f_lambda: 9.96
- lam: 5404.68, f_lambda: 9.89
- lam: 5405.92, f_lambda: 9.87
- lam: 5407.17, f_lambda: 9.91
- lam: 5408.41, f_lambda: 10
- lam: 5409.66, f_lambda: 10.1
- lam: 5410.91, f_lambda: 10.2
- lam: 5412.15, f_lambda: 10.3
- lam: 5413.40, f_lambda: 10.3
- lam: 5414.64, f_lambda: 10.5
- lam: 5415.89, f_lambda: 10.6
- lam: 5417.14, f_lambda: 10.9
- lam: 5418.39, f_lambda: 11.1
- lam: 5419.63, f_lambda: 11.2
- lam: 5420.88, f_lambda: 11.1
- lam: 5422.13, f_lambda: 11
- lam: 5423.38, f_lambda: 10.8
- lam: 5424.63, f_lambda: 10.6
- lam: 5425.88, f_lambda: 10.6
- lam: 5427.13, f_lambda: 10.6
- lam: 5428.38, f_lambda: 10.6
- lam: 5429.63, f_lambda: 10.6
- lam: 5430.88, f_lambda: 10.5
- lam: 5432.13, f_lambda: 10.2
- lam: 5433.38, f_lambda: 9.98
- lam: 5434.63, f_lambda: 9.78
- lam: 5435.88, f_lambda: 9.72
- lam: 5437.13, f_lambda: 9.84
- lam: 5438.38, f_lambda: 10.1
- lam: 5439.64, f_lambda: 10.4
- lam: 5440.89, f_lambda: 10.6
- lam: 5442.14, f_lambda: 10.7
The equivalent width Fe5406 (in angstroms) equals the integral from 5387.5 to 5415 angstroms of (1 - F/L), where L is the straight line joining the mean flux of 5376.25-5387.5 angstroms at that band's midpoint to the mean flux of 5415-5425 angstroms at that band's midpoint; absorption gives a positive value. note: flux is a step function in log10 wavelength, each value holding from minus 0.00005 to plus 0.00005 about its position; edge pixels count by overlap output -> 2.6 angstroms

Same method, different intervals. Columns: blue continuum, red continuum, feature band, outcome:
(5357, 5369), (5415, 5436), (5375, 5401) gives -0.7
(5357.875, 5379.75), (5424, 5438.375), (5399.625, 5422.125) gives 0.4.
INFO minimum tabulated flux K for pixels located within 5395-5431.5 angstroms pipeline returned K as 9.87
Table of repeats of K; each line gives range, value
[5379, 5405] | 9.89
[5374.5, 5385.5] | 11.3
